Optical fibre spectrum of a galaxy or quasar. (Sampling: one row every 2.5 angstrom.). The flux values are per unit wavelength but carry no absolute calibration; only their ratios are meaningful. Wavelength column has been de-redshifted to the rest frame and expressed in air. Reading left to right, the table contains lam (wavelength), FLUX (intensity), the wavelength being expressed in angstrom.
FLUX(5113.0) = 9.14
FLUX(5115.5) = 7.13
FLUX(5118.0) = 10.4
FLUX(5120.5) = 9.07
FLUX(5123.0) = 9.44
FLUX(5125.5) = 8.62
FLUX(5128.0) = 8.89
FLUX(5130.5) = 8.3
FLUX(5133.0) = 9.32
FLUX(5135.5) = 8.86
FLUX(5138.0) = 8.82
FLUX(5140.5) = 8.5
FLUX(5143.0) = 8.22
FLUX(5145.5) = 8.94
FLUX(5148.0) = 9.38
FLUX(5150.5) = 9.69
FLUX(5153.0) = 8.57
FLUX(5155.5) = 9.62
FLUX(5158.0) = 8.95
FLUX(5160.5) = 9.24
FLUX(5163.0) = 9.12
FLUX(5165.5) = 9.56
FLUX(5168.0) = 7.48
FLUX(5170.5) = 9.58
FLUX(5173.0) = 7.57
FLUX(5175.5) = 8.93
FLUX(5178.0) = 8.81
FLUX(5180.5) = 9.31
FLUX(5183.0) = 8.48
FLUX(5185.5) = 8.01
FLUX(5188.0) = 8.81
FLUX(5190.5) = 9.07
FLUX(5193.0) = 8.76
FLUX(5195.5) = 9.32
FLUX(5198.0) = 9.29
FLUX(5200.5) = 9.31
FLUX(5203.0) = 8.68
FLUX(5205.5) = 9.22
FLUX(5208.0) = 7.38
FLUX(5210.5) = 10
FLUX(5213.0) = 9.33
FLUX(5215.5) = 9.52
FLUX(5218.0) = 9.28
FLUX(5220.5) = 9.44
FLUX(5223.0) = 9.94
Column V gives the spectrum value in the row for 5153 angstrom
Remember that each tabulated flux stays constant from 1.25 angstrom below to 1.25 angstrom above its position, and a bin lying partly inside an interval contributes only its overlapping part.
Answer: 8.57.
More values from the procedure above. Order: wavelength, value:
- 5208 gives 7.38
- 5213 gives 9.33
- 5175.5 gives 8.93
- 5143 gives 8.22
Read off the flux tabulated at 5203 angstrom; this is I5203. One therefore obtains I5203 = 8.68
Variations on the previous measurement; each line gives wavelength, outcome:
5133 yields 9.32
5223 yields 9.94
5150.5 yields 9.69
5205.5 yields 9.22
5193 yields 8.76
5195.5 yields 9.32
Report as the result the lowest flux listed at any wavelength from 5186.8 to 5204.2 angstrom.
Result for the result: 8.68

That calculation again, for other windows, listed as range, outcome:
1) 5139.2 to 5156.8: 8.22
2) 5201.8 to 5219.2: 7.38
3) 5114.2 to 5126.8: 7.13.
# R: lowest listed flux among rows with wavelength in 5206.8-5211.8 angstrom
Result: 7.38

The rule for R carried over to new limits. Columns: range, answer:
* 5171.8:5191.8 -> 7.57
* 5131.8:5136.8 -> 8.86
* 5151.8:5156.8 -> 8.57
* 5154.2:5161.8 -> 8.95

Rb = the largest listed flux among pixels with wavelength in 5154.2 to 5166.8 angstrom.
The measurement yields 9.62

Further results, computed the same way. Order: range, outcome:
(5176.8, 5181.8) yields 9.31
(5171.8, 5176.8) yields 8.93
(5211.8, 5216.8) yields 9.52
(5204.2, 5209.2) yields 9.22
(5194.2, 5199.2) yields 9.32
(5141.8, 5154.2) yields 9.69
